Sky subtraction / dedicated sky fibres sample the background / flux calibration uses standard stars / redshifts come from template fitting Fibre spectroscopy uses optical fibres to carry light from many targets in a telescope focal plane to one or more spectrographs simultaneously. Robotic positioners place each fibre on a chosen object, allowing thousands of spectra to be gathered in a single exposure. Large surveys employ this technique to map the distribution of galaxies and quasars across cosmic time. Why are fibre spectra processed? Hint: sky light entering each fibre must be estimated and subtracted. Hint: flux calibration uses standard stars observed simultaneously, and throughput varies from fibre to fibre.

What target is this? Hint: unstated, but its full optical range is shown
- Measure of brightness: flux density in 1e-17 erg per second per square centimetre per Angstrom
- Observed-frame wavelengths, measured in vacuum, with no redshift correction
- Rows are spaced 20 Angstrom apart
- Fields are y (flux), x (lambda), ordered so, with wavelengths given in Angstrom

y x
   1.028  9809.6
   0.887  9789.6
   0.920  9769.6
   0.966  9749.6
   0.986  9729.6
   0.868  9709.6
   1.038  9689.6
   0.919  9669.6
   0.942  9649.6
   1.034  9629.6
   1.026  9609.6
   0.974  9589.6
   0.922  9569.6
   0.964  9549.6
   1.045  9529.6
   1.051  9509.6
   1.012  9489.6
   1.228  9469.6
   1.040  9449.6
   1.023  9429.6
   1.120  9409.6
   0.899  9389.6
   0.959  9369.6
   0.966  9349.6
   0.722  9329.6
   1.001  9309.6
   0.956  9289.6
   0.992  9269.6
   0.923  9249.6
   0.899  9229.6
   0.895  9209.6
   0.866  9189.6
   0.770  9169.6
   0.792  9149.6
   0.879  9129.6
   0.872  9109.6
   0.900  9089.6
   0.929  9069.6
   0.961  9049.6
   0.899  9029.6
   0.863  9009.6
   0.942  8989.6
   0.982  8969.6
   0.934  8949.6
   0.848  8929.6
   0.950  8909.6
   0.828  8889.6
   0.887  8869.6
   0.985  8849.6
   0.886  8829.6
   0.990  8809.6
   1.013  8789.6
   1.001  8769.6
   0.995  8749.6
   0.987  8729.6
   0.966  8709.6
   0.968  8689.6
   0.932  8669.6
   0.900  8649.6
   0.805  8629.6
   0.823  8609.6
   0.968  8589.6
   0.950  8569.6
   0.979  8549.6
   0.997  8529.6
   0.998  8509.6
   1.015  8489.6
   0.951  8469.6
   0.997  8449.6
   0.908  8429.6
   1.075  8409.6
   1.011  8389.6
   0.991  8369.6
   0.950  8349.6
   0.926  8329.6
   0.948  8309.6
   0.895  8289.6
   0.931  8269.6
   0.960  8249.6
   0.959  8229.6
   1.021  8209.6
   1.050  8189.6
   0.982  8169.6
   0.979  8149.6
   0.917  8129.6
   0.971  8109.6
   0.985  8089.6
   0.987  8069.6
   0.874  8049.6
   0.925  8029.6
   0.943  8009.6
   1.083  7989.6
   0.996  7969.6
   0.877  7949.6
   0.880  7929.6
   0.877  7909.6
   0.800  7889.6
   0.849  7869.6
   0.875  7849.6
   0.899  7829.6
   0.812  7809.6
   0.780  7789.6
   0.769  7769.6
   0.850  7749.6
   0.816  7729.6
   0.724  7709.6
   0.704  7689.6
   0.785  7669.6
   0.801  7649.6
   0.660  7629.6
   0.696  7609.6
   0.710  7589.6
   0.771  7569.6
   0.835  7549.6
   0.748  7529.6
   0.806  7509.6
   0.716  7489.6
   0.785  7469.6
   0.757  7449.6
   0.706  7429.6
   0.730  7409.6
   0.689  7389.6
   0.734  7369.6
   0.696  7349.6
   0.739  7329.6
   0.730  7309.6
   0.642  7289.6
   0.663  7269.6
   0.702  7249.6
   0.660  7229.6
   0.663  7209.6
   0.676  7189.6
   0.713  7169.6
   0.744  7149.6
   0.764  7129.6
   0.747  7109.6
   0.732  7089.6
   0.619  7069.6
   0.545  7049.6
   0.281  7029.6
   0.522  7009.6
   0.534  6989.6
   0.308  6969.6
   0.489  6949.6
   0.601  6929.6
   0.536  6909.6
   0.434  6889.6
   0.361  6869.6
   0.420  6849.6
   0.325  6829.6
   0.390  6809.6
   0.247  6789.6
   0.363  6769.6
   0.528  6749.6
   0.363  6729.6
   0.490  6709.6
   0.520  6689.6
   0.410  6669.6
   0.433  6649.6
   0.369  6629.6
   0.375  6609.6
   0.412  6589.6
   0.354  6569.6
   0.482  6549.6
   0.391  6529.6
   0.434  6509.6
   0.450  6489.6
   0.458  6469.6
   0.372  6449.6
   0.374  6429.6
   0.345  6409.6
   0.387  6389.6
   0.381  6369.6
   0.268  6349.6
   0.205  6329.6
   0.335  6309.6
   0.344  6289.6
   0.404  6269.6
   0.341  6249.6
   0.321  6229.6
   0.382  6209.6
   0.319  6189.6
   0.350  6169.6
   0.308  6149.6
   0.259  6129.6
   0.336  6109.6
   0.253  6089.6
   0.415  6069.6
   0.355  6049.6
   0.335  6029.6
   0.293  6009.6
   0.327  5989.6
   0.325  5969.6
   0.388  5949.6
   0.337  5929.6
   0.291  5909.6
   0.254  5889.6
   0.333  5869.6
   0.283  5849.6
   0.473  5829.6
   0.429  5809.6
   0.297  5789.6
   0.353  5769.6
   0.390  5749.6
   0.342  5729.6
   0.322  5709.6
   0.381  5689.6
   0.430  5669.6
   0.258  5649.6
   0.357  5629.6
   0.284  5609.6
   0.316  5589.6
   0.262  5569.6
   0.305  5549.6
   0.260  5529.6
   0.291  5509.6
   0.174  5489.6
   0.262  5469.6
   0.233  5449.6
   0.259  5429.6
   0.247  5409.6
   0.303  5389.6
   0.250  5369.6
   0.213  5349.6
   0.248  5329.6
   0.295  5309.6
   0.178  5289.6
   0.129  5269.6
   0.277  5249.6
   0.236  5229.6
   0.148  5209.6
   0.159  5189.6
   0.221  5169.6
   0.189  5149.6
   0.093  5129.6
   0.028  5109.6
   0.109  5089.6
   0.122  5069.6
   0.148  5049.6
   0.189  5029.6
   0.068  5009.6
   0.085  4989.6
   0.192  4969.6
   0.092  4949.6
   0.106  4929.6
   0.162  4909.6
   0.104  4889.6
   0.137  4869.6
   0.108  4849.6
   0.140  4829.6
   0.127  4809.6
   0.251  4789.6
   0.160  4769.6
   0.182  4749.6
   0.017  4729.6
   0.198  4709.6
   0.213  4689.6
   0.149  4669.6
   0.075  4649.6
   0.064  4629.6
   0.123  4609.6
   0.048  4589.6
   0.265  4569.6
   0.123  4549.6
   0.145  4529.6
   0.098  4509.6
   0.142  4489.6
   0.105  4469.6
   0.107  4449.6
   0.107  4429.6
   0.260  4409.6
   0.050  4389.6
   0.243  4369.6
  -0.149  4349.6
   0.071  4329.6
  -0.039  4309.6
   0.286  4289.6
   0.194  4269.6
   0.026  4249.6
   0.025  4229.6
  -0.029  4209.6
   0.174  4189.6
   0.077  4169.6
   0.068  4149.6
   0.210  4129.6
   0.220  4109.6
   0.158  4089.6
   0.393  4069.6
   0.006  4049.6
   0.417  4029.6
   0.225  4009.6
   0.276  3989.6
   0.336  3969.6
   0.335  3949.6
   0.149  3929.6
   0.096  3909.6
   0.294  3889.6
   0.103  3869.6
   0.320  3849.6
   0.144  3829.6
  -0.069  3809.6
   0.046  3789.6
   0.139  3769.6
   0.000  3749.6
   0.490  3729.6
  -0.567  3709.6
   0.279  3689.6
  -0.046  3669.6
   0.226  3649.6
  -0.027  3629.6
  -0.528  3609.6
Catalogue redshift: 0.77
